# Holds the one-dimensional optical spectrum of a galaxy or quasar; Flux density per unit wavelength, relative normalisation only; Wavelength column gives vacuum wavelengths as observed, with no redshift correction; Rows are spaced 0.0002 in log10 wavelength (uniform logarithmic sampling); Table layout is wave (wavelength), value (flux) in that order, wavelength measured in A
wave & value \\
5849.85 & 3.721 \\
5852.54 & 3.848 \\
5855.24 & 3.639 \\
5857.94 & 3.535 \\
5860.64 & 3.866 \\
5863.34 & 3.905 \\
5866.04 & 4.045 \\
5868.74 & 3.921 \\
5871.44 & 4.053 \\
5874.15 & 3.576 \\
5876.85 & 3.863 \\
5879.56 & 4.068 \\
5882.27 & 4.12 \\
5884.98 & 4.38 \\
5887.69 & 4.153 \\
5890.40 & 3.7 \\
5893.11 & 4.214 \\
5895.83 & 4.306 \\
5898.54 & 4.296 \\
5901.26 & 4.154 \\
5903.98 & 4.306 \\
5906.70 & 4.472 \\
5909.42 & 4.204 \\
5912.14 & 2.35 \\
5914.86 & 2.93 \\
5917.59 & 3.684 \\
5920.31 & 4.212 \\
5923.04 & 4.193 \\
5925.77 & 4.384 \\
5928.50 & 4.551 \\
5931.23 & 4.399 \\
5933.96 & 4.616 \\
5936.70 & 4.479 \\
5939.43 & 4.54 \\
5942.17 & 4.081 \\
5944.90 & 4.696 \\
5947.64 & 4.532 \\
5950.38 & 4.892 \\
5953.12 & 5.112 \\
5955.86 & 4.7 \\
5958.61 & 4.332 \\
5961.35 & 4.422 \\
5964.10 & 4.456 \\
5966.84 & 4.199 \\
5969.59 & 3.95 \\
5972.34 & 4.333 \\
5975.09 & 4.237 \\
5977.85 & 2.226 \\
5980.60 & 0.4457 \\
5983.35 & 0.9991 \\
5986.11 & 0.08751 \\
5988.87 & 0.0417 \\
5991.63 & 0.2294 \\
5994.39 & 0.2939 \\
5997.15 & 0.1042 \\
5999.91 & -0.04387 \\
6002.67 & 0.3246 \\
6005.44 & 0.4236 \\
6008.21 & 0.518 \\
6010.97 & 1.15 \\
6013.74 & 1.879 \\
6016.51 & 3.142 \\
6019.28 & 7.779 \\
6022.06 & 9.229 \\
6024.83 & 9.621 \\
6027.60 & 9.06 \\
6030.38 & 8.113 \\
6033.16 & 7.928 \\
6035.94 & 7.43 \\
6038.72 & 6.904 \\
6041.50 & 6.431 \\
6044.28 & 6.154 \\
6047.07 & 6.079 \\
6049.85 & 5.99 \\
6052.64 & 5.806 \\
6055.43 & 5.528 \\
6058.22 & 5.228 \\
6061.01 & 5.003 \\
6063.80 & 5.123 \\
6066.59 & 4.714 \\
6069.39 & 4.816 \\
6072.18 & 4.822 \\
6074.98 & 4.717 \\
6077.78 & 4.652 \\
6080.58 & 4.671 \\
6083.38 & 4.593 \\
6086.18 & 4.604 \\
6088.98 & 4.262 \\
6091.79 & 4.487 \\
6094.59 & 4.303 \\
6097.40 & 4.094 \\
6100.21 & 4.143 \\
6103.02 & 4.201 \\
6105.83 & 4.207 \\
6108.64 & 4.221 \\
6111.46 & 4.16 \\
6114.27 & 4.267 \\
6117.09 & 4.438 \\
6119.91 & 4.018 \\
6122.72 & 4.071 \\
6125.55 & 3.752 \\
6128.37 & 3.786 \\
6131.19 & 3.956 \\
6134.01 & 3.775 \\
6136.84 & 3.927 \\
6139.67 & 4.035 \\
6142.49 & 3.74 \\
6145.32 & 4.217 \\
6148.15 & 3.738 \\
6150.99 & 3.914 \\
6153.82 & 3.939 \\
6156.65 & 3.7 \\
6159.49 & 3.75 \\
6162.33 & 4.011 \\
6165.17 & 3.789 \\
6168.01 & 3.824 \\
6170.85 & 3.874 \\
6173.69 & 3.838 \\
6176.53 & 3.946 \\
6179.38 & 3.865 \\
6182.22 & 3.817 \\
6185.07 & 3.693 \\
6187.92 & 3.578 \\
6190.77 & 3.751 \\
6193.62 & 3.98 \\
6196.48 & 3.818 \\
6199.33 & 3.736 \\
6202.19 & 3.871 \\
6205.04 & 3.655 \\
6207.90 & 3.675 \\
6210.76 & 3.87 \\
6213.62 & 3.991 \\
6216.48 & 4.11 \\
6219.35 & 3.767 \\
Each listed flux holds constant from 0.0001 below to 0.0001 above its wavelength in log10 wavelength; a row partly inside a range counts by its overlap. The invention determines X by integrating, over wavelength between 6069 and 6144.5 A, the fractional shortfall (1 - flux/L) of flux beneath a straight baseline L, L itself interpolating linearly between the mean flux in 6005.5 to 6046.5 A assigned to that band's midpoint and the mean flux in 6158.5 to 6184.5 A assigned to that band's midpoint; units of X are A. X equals 8.4 A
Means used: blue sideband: 5.92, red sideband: 3.85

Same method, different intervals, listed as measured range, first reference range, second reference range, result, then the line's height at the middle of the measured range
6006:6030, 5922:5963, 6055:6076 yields -2.15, 4.8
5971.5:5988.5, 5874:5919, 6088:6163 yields 9.03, 3.97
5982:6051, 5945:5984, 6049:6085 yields 9.19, 4.45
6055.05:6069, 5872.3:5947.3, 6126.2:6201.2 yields -3.93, 3.95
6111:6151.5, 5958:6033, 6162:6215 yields -3.78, 3.64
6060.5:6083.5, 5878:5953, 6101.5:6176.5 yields -4.31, 4.04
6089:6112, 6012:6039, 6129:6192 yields 4.51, 5.27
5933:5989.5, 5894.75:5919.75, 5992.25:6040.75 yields 6.08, 4.09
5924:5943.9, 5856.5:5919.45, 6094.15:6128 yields -2.36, 3.96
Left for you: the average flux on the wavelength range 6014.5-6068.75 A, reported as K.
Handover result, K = 6.51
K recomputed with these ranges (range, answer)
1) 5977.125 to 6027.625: 2.33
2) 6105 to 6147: 4.03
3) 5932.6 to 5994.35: 3.36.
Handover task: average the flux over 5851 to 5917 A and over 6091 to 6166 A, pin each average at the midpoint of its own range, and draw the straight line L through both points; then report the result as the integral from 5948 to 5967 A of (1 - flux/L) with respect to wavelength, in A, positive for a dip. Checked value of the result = -3.2 A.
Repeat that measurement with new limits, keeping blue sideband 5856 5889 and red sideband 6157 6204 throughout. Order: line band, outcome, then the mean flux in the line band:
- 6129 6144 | -0.18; 3.89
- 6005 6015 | 7.34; 1.04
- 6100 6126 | -2.14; 4.16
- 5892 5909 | -1.51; 4.29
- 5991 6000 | 8.62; 0.166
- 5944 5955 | -2.50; 4.81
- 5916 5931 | -1.04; 4.2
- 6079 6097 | -2.84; 4.47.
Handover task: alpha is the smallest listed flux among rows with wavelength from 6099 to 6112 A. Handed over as 4.143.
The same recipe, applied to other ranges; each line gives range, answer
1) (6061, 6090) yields 4.262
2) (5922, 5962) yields 4.081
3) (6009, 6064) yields 1.15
